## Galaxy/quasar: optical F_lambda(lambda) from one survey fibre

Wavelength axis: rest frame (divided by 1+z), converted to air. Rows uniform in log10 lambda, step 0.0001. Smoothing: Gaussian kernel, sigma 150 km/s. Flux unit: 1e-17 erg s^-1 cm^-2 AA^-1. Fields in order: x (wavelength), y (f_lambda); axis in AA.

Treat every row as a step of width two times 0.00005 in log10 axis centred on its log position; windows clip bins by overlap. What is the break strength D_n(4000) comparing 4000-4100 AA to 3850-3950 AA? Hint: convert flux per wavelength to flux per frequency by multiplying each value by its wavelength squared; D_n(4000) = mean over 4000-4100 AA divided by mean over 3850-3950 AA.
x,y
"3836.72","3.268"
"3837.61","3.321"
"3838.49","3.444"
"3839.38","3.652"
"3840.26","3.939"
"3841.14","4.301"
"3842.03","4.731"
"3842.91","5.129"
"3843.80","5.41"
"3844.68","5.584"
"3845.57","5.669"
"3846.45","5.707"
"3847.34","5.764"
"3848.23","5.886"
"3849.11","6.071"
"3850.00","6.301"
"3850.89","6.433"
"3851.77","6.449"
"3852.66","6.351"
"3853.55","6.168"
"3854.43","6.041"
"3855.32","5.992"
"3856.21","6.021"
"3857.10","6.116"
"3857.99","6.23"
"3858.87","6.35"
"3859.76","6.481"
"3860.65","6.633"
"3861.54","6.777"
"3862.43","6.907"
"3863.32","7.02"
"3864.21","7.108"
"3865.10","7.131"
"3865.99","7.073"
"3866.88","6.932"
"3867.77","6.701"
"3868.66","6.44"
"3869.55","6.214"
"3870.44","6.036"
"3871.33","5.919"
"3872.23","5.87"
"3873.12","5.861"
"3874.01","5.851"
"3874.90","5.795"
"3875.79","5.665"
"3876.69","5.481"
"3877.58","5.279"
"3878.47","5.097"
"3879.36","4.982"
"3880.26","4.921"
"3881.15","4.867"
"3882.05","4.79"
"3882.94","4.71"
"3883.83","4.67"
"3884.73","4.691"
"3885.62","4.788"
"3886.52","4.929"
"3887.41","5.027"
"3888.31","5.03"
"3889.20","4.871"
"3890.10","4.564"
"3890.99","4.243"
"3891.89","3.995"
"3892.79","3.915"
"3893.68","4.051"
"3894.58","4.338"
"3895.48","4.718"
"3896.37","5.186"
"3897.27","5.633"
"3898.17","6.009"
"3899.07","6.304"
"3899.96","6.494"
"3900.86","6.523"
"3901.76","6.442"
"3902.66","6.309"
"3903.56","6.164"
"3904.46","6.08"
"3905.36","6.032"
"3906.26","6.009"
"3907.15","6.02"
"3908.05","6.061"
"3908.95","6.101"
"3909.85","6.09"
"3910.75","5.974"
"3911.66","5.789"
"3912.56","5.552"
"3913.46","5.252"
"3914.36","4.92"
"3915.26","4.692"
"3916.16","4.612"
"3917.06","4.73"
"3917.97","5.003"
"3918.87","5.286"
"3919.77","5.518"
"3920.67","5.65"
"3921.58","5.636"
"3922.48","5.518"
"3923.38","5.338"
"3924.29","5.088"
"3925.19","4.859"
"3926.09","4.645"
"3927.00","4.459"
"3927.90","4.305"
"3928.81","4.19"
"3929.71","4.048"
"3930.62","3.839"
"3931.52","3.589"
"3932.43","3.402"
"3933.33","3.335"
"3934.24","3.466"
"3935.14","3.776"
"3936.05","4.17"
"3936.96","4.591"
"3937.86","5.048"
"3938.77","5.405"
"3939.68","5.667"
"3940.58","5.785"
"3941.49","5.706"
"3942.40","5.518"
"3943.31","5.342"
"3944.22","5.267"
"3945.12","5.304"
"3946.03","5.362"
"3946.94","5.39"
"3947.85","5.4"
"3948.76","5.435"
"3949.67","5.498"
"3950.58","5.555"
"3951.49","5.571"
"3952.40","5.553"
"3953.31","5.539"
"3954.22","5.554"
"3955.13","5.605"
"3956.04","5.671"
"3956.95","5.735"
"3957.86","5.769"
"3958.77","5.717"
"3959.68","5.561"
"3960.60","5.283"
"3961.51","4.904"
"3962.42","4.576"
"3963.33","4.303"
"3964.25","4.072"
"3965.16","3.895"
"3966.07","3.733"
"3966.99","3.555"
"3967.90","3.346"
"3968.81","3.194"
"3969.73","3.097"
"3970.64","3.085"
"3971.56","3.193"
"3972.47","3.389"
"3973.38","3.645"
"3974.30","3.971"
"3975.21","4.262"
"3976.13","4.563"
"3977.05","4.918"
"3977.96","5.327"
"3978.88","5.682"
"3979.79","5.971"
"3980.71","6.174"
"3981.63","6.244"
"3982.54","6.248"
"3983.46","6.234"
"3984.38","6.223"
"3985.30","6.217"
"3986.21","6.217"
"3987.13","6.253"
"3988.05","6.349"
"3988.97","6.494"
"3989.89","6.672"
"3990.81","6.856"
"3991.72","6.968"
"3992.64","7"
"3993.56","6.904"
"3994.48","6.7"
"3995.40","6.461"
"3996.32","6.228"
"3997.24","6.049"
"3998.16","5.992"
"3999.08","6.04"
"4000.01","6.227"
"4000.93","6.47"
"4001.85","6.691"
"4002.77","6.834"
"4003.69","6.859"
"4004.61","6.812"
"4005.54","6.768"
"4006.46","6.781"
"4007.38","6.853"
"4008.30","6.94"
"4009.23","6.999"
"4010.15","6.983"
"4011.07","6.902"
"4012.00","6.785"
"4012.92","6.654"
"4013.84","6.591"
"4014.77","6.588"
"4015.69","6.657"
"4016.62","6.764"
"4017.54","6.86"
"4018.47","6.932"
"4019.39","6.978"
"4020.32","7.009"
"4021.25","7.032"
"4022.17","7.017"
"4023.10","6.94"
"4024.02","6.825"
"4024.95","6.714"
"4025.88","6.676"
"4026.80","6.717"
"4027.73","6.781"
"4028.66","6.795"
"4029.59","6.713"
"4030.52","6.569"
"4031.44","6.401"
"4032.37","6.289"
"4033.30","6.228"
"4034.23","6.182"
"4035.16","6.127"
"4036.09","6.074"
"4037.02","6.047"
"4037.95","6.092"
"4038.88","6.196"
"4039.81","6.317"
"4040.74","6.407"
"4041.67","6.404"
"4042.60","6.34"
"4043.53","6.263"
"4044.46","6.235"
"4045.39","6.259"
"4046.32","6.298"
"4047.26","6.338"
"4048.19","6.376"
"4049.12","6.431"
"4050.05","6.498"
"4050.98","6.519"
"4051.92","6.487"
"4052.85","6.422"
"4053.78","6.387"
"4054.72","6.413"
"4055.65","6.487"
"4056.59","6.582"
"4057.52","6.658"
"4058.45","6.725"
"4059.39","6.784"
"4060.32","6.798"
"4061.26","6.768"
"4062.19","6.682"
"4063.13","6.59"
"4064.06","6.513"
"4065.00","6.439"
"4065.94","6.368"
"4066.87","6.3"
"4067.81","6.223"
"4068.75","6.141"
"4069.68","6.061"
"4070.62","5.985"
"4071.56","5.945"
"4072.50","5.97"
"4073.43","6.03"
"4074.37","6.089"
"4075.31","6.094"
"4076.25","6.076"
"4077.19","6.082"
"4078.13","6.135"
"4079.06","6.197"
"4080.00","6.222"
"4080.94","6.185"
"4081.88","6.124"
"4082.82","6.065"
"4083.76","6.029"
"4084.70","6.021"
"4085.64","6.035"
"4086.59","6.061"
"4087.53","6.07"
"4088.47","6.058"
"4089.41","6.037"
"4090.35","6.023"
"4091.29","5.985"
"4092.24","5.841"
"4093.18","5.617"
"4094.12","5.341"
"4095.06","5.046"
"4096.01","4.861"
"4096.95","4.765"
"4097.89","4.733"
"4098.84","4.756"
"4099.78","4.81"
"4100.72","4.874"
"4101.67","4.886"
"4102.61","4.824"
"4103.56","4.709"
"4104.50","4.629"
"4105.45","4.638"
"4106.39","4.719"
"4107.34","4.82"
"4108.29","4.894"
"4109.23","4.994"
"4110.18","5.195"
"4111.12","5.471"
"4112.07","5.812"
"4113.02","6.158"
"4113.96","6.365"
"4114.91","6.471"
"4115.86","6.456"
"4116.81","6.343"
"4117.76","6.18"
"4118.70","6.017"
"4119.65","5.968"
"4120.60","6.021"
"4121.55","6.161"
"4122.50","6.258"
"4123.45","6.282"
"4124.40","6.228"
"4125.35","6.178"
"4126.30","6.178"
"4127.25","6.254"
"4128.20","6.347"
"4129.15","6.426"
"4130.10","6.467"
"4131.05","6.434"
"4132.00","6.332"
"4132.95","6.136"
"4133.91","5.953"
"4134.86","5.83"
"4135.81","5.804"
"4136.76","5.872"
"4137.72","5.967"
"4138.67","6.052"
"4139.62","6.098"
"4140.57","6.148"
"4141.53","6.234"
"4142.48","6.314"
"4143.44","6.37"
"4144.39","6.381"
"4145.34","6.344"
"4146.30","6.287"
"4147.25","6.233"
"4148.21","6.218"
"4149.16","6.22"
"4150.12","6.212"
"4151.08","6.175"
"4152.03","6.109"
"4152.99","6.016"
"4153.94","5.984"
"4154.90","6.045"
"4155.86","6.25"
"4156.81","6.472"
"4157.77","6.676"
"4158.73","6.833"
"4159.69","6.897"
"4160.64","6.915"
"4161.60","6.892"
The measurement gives 1.3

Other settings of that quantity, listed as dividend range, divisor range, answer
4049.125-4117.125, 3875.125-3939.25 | 1.27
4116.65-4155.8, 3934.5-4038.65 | 1.14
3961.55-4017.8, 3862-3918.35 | 1.09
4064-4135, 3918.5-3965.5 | 1.26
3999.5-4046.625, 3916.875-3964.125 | 1.37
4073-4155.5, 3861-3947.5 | 1.22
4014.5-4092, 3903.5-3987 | 1.34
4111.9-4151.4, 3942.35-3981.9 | 1.39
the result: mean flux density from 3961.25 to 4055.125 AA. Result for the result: 6.05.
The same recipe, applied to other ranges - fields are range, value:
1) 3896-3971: 5.1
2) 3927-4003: 5.22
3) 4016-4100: 6.26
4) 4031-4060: 6.37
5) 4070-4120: 5.65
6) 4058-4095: 6.16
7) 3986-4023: 6.68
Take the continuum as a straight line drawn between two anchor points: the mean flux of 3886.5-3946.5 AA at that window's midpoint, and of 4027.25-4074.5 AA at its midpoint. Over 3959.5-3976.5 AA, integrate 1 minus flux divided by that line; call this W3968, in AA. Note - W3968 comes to 4.99 AA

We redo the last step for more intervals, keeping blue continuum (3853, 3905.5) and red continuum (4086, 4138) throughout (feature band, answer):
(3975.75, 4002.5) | -2.5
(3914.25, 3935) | 4.0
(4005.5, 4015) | -1.9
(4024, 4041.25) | -2.2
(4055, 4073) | -2.3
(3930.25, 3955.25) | 3.1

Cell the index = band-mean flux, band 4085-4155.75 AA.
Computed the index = 5.83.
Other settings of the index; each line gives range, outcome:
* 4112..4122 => 6.19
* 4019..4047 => 6.49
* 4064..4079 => 6.14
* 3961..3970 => 3.89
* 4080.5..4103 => 5.54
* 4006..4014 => 6.85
